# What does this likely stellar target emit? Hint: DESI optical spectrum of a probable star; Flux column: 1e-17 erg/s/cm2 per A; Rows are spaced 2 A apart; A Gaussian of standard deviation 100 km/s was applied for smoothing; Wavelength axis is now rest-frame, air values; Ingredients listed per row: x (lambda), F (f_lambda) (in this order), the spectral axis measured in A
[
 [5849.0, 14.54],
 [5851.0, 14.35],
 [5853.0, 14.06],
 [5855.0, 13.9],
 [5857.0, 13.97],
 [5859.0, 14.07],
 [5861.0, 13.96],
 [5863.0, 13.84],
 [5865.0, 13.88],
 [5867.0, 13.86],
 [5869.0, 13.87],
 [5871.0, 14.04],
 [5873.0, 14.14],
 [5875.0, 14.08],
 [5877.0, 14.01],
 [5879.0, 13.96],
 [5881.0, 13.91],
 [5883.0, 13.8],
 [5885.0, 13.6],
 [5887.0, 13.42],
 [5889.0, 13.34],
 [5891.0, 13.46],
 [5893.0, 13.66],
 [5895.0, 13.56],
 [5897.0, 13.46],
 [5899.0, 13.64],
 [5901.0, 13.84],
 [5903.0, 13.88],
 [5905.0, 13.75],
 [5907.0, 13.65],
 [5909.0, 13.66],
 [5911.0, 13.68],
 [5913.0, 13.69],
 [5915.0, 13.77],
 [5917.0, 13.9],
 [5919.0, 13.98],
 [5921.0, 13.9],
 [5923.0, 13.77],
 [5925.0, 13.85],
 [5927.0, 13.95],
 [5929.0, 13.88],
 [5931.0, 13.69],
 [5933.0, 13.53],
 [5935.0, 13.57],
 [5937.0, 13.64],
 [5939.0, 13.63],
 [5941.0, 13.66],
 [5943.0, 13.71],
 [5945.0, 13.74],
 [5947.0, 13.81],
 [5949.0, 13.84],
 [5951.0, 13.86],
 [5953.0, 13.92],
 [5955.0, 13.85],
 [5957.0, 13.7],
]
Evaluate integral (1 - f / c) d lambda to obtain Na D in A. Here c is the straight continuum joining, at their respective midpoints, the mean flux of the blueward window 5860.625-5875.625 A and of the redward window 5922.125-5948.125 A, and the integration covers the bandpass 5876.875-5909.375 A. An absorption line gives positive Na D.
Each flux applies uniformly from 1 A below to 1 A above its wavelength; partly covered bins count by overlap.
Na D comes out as 0.5 A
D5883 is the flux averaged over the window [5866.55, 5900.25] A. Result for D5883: 13.8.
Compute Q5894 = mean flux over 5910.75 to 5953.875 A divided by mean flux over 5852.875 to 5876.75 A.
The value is 0.99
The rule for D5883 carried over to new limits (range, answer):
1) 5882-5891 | 13.5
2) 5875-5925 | 13.7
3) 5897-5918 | 13.7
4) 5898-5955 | 13.8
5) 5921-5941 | 13.7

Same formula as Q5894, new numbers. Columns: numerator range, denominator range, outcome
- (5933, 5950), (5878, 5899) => 1.01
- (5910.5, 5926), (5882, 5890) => 1.02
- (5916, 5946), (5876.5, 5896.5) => 1.01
